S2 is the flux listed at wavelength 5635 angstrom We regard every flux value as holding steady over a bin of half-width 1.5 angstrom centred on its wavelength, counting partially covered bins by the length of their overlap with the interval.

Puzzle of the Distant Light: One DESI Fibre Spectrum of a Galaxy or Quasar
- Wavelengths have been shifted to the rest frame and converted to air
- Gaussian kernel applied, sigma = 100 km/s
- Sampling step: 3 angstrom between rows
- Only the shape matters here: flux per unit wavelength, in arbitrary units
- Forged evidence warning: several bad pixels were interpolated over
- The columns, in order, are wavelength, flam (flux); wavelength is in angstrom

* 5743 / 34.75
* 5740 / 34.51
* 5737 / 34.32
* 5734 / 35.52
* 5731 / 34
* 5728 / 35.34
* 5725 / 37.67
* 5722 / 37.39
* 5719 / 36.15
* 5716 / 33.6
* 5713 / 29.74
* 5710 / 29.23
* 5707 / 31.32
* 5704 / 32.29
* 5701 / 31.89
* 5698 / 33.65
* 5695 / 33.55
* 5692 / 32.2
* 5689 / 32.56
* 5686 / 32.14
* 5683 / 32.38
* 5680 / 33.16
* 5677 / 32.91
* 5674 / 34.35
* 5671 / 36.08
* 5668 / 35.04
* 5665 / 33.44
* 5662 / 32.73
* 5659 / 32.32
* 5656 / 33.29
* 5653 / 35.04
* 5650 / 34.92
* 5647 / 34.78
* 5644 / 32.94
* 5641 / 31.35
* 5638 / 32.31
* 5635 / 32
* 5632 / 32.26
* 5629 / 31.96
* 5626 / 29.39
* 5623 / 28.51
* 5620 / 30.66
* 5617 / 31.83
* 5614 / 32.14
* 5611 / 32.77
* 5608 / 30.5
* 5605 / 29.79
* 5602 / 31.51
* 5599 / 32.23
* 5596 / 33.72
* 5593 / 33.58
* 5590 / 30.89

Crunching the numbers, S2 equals 32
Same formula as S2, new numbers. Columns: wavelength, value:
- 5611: 32.77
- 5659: 32.32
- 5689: 32.56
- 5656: 33.29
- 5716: 33.6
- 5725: 37.67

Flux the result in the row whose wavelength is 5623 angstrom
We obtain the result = 28.51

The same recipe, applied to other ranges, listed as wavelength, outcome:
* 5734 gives 35.52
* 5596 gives 33.72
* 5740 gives 34.51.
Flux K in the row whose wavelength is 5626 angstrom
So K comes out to 29.39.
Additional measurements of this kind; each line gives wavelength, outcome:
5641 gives 31.35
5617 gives 31.83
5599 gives 32.23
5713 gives 29.74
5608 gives 30.5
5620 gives 30.66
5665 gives 33.44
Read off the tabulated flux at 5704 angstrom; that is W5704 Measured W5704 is 32.29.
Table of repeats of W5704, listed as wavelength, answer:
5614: 32.14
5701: 31.89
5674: 34.35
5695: 33.55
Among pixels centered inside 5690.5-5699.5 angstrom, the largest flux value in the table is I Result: 33.65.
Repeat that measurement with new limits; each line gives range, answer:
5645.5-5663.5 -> 35.04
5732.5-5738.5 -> 35.52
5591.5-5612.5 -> 33.72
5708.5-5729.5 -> 37.67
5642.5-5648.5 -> 34.78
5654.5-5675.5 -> 36.08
